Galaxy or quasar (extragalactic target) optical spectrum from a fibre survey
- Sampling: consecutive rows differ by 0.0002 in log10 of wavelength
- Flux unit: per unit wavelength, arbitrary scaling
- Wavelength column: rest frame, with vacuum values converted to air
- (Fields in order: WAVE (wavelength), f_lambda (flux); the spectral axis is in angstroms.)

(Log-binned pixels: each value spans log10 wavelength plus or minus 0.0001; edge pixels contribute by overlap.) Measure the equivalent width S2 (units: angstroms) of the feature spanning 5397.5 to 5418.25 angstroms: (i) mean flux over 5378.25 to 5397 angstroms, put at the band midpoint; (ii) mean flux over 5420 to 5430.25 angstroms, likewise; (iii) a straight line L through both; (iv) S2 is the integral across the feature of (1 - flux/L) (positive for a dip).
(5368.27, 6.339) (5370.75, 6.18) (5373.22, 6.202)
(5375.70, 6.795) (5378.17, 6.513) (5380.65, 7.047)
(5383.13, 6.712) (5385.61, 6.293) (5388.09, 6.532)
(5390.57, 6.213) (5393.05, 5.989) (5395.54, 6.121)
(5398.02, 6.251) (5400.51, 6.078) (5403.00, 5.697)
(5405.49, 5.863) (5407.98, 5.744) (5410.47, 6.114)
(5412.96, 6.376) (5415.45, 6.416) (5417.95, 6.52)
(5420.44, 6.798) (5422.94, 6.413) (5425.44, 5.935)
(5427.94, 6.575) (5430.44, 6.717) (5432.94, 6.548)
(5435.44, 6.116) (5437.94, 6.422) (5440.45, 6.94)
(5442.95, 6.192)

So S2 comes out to 1.1 angstroms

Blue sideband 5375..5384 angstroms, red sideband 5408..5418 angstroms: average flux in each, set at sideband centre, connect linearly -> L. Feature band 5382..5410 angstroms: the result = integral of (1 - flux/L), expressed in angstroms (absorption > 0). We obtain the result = 1.67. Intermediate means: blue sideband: 6.77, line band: 6.13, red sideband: 6.26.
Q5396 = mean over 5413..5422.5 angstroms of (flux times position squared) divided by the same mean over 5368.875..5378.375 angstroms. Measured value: 1.04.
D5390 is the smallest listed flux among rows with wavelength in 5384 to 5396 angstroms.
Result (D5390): 5.989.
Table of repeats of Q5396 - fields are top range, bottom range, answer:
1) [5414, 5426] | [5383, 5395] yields 1.03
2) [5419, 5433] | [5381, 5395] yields 1.03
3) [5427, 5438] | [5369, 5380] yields 1.03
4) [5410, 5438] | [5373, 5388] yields 0.99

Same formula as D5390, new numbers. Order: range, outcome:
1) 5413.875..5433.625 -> 5.935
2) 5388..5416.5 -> 5.697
